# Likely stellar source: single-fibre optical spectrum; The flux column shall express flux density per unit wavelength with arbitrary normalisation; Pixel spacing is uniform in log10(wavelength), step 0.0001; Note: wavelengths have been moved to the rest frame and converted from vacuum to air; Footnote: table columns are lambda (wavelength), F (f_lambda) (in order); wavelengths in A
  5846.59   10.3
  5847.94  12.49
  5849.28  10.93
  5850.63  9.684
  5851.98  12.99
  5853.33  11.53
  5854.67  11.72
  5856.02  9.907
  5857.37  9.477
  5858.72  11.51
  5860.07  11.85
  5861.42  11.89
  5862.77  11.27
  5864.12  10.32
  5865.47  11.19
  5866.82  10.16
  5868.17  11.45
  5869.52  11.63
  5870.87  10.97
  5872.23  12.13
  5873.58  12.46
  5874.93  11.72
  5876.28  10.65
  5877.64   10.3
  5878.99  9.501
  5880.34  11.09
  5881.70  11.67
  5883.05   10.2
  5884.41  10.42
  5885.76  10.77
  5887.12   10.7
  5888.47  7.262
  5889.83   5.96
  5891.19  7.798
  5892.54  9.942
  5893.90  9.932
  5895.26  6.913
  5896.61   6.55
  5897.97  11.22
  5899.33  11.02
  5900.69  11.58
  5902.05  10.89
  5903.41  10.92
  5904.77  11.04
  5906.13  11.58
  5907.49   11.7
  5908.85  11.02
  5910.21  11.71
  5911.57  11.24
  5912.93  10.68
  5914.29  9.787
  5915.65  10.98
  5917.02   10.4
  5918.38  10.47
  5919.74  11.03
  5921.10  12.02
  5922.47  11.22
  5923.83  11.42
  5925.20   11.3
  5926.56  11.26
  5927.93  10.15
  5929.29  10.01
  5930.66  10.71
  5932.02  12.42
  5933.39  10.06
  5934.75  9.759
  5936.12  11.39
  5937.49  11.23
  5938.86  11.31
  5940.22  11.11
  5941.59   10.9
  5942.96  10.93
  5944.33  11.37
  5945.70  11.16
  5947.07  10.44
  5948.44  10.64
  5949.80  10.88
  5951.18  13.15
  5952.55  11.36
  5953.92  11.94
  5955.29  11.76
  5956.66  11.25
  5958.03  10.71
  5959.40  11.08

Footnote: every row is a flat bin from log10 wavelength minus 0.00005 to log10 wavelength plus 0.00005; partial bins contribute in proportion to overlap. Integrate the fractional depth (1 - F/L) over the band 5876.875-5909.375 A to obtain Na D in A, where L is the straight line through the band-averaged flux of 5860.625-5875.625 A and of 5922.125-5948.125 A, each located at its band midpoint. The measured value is 3.5 A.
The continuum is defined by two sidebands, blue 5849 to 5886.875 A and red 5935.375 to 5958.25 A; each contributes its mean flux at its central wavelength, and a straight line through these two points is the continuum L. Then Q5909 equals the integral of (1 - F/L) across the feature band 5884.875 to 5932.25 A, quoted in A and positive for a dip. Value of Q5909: 3.4 A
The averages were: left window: 11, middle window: 10.4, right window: 11.3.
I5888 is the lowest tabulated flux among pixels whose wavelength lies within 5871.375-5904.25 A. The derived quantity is 5.96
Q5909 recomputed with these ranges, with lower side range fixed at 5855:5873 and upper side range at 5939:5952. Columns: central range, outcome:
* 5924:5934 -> 0.25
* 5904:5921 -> 0.20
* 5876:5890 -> 1.41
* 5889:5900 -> 2.44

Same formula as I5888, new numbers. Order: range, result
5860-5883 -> 9.501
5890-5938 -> 6.55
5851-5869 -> 9.477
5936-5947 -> 10.9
